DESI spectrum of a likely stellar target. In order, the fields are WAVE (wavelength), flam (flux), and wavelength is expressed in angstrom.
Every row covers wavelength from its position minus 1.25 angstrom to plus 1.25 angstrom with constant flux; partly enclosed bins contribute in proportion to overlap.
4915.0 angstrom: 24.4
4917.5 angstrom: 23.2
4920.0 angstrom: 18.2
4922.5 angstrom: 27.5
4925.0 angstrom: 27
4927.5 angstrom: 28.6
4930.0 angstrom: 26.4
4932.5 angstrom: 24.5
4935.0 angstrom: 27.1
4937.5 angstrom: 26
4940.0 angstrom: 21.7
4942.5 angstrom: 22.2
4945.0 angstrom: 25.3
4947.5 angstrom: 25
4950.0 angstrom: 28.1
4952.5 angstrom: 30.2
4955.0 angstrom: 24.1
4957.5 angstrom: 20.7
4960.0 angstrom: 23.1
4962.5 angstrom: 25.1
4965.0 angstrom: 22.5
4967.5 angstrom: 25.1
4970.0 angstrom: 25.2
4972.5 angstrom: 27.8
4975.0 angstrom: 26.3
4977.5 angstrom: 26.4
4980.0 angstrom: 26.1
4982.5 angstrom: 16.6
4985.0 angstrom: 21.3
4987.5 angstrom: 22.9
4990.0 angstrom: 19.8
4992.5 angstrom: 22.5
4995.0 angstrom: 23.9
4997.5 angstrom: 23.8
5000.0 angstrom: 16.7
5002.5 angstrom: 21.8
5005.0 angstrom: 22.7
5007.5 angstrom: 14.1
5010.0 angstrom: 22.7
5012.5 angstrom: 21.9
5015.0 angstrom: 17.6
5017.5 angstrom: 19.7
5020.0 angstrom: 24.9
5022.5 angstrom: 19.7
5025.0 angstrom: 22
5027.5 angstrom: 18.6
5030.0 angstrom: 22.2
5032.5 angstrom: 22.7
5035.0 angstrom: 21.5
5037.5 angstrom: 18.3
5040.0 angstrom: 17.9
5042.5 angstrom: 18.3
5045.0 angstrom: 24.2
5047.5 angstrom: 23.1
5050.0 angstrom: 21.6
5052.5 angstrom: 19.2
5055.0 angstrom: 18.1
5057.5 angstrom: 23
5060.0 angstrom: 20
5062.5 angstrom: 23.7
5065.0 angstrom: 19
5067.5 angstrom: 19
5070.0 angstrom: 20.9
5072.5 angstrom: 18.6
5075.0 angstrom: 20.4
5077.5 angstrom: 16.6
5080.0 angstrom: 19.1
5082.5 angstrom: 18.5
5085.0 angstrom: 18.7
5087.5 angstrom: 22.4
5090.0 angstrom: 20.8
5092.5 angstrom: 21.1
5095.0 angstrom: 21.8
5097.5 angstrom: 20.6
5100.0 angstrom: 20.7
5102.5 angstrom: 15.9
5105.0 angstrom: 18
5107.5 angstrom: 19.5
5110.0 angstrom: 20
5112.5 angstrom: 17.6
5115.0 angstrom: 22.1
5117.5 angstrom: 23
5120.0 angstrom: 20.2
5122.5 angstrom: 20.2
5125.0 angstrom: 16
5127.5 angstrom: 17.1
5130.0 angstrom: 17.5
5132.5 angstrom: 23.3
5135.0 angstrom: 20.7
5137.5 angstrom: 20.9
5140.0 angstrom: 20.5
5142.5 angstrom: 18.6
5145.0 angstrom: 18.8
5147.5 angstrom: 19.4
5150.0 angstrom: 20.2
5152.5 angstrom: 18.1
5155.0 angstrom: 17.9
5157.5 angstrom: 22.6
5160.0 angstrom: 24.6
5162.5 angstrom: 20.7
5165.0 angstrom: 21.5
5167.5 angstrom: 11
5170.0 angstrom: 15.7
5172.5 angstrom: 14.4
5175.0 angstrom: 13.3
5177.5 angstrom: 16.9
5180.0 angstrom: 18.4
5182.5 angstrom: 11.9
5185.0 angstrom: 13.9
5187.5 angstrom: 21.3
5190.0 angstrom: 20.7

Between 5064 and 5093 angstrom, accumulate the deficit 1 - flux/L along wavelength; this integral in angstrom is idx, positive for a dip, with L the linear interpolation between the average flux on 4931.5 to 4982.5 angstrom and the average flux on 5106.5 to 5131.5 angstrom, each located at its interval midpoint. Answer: 1.65 angstrom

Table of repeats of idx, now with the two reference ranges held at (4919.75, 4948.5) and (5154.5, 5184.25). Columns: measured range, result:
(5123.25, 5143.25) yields -0.90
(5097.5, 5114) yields 0.55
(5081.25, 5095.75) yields -0.35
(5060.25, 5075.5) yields 0.36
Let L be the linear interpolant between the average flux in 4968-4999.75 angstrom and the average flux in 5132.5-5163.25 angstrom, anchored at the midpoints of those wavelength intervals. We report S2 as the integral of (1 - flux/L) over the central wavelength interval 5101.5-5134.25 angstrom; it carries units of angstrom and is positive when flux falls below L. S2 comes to 2.5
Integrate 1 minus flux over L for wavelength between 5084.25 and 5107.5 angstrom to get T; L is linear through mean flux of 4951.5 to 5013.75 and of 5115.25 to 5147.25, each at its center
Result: 0.6 angstrom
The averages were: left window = 22.9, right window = 19.8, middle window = 20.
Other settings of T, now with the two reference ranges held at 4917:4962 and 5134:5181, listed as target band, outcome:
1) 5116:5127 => -0.01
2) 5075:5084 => 1.07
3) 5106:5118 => -0.17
